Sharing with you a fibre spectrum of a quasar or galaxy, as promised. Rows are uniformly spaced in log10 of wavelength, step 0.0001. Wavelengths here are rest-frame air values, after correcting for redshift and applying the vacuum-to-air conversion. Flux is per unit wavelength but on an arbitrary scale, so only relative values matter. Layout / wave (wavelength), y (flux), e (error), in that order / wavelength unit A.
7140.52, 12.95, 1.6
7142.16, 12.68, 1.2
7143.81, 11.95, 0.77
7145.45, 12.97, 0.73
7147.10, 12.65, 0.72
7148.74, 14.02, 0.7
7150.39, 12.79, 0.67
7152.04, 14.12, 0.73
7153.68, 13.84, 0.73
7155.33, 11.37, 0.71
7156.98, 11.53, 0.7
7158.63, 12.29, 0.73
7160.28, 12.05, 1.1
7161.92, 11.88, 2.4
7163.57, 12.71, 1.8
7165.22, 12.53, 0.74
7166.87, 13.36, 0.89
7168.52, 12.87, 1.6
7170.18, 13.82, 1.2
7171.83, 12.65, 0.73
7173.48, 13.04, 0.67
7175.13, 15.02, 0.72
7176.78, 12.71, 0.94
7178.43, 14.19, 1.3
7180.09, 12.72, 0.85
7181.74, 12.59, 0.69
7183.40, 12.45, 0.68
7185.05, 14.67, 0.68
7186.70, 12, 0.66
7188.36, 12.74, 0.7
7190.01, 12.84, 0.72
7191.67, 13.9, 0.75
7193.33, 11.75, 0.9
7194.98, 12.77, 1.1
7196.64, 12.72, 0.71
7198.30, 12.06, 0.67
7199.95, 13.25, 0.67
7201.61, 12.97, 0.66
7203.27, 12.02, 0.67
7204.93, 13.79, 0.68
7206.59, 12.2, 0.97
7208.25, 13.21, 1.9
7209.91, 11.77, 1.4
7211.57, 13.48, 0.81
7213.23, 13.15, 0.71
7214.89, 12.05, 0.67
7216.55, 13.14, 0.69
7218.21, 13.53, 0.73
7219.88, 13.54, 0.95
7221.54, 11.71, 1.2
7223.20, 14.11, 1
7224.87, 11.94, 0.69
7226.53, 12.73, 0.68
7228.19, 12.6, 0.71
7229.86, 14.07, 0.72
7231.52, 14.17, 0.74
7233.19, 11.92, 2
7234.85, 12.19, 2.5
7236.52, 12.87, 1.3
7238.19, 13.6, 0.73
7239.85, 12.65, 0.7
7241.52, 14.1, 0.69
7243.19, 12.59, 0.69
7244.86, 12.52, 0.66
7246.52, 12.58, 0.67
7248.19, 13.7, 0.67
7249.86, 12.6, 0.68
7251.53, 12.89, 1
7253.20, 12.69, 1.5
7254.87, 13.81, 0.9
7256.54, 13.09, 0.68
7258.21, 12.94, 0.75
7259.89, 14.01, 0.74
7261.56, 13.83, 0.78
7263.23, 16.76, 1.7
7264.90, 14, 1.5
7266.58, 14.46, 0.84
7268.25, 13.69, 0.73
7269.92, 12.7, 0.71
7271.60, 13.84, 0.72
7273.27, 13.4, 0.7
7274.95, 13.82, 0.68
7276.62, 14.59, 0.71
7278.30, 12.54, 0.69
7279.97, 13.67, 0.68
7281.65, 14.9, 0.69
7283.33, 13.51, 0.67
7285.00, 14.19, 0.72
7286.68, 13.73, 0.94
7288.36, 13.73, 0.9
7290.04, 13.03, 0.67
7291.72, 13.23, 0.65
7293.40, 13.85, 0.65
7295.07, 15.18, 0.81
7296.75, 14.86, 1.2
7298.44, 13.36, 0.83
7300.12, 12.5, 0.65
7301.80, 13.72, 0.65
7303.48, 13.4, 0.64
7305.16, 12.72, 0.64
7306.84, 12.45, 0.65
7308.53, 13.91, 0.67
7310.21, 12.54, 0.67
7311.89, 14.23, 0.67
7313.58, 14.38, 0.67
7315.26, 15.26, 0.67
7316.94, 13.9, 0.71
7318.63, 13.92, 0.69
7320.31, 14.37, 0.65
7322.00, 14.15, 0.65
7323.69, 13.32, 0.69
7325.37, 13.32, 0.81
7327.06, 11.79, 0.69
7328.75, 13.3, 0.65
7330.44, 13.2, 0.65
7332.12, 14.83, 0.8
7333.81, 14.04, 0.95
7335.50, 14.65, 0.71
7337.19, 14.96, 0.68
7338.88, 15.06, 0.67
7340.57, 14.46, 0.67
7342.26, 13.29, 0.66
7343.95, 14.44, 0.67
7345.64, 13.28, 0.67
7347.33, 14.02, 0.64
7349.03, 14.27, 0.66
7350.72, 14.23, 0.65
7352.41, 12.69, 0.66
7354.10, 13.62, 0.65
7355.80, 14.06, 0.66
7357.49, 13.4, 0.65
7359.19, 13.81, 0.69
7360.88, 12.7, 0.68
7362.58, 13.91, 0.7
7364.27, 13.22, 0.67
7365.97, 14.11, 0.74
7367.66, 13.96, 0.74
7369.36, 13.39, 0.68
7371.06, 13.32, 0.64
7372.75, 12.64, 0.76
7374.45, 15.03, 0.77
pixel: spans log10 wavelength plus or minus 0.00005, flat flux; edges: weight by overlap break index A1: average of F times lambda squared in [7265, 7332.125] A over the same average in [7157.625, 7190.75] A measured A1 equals 1.1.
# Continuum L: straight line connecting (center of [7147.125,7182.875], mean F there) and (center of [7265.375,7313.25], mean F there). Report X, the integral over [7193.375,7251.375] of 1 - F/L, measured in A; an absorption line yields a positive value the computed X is 1.7 A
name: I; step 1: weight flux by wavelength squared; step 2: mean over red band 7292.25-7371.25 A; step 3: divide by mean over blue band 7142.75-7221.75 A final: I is 1.1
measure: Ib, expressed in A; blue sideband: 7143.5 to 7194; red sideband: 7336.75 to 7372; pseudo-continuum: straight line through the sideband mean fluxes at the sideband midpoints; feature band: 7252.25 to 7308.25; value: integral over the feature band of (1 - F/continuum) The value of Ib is -1.1 A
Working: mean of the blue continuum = 12.9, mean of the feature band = 13.7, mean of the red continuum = 13.8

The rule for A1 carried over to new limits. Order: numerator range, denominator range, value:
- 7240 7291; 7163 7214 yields 1.07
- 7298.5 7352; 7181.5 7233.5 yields 1.11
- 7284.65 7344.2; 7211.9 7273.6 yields 1.06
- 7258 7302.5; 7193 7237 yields 1.10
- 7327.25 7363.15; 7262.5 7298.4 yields 1.01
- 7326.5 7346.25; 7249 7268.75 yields 1.04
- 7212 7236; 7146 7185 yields 1.01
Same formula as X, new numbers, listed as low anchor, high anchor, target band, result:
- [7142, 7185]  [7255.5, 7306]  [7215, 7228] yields 0.4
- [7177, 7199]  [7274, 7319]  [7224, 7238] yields 0.4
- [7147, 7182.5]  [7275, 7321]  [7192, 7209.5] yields 0.6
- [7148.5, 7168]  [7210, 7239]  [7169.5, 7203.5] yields -0.6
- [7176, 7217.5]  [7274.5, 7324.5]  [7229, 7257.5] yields 0.4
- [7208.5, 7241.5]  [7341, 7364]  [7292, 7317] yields -0.6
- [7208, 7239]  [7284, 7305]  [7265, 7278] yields -0.3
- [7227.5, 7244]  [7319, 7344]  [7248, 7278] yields -0.8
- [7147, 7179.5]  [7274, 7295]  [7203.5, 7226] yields 0.8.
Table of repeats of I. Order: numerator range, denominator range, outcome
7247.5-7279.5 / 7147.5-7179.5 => 1.08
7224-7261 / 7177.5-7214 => 1.02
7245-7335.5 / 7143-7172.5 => 1.11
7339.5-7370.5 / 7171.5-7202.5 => 1.10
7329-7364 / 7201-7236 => 1.12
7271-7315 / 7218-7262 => 1.06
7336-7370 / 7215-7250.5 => 1.10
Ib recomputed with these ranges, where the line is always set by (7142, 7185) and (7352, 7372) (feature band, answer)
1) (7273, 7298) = -1.1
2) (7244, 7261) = 0.1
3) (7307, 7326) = -0.7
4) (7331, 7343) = -0.9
